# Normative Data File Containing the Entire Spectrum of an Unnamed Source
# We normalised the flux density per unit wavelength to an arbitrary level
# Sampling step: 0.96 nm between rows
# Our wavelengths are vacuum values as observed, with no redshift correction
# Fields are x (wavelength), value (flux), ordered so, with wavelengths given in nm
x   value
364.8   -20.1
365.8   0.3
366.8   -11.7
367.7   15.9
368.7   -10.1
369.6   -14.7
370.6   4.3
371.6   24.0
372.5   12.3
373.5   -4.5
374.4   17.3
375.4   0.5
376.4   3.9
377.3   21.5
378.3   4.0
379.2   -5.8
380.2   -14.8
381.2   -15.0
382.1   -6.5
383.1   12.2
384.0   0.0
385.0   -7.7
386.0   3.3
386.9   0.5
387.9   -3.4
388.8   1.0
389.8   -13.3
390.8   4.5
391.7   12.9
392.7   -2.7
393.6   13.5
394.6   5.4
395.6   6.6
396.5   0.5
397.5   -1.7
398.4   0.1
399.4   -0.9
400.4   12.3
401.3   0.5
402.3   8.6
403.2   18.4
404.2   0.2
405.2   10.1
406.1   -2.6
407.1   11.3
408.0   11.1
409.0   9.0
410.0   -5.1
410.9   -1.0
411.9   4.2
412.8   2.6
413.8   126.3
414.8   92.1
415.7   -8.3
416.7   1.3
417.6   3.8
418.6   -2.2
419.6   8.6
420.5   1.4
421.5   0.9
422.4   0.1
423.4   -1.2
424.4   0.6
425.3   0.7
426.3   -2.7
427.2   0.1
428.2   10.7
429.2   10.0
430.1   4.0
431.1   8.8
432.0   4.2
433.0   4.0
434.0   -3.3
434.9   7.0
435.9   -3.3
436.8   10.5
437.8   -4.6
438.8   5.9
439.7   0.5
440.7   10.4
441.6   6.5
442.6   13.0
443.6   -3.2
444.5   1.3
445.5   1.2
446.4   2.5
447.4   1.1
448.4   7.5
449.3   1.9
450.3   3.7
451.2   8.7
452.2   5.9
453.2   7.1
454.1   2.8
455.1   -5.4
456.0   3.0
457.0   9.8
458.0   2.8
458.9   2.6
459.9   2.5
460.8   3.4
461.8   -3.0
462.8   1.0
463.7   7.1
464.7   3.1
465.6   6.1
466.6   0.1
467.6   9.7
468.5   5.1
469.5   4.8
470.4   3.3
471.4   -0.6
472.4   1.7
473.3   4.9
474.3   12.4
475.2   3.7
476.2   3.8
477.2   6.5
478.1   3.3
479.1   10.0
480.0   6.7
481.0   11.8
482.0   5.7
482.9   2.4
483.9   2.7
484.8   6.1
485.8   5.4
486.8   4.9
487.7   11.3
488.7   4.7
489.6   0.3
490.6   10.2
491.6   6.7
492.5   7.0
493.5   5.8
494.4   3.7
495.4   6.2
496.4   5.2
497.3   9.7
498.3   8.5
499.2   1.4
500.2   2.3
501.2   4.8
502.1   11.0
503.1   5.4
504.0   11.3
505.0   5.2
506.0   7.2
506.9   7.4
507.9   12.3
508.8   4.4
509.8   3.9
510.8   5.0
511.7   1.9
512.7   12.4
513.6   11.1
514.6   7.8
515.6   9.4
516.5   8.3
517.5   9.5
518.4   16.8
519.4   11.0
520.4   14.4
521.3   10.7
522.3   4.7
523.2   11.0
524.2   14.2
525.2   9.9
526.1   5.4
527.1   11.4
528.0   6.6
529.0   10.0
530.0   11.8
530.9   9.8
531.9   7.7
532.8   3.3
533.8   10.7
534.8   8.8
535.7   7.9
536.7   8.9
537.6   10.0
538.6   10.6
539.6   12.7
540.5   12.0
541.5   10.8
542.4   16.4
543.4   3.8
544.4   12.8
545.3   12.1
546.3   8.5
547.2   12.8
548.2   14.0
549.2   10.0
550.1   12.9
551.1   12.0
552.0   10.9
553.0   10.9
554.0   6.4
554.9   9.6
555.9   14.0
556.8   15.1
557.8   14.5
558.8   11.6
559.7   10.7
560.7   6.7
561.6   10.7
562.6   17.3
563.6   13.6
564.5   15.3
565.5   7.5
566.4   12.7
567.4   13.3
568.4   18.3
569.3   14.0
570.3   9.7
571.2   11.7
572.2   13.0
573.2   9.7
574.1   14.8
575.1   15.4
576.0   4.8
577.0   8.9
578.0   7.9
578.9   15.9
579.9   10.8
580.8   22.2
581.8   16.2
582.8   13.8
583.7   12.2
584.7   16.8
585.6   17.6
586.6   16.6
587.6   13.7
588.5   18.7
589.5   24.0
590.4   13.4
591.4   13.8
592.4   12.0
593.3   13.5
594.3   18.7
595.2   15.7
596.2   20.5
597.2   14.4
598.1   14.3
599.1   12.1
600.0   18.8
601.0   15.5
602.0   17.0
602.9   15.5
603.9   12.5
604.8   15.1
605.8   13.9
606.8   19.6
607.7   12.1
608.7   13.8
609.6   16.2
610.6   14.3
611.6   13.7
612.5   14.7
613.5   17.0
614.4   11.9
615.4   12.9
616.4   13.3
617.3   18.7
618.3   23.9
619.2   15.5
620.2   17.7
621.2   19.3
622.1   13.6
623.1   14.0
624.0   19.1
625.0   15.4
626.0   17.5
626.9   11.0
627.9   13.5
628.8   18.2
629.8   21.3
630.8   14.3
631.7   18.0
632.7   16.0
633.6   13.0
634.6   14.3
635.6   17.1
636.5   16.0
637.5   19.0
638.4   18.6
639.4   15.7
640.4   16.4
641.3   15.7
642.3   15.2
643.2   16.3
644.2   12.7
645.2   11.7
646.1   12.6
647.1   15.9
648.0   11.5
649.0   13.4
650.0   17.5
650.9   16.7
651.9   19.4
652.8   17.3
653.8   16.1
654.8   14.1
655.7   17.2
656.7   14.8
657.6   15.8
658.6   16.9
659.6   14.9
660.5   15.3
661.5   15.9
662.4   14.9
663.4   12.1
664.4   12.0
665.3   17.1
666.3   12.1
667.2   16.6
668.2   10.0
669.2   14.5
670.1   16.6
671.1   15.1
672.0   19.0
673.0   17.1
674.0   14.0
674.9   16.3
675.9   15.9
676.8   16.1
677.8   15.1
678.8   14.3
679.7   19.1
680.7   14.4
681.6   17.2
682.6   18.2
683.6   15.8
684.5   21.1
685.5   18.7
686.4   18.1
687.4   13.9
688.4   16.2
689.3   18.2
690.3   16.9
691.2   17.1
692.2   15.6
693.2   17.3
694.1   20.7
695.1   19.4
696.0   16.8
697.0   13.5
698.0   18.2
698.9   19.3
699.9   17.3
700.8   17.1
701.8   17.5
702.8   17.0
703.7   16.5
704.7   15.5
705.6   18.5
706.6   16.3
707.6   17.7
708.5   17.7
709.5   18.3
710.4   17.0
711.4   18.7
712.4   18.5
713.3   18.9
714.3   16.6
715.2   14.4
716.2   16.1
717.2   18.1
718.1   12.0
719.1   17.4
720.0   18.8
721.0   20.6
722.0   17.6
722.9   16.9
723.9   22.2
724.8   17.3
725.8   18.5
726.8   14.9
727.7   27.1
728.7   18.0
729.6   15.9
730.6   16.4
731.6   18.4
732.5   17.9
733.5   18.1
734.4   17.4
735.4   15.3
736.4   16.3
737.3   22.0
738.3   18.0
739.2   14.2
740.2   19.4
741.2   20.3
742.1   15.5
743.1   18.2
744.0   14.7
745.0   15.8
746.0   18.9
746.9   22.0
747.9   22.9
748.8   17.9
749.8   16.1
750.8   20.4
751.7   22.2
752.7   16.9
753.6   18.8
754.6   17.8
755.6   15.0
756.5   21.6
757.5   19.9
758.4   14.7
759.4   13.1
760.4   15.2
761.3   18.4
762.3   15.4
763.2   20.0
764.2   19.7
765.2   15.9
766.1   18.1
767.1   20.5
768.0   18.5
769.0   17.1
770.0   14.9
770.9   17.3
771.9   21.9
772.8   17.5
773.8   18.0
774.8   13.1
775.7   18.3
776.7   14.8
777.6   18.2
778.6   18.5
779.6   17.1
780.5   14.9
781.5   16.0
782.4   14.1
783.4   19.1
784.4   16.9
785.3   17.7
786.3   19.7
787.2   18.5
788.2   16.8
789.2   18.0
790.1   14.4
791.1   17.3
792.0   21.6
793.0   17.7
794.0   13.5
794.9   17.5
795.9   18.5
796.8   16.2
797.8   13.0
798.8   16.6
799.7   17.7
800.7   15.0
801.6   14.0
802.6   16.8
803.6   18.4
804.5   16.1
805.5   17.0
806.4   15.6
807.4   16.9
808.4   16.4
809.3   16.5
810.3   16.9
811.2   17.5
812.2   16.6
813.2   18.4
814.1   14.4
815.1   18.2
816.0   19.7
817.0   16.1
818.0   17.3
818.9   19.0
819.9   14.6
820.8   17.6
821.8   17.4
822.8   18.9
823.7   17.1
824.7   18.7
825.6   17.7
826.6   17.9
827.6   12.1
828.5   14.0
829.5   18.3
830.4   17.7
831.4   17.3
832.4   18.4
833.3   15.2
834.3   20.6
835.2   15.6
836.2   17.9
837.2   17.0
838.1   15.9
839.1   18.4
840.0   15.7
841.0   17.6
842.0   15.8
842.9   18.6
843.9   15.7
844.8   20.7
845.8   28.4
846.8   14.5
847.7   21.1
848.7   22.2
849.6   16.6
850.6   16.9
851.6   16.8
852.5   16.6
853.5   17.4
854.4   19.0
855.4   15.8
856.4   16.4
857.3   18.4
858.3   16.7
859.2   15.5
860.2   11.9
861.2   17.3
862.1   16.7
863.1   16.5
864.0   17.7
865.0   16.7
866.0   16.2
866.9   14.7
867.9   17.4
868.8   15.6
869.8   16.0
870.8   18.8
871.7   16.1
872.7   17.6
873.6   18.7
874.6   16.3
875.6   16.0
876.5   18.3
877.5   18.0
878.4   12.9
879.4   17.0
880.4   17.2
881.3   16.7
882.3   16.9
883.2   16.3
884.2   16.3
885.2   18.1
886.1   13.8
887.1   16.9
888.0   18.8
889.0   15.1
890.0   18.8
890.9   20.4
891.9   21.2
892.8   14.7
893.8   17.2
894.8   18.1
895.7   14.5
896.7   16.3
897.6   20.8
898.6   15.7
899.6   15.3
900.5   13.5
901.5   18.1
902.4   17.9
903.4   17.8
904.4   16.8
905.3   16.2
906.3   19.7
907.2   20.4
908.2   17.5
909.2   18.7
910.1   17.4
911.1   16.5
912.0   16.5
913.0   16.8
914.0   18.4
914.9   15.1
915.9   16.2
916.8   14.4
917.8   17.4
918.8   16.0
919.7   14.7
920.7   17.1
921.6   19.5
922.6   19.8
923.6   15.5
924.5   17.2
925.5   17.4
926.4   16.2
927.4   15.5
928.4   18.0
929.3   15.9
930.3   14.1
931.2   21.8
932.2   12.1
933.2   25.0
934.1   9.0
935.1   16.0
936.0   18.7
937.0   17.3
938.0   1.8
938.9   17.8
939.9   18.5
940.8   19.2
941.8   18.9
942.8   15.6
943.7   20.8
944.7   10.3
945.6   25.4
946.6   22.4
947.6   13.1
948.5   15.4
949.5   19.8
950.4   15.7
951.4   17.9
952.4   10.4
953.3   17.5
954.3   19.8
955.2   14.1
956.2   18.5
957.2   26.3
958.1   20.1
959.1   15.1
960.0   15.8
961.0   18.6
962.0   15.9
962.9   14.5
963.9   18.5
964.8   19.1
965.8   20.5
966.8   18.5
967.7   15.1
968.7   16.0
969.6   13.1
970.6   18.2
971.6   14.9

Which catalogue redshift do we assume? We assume 0.29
